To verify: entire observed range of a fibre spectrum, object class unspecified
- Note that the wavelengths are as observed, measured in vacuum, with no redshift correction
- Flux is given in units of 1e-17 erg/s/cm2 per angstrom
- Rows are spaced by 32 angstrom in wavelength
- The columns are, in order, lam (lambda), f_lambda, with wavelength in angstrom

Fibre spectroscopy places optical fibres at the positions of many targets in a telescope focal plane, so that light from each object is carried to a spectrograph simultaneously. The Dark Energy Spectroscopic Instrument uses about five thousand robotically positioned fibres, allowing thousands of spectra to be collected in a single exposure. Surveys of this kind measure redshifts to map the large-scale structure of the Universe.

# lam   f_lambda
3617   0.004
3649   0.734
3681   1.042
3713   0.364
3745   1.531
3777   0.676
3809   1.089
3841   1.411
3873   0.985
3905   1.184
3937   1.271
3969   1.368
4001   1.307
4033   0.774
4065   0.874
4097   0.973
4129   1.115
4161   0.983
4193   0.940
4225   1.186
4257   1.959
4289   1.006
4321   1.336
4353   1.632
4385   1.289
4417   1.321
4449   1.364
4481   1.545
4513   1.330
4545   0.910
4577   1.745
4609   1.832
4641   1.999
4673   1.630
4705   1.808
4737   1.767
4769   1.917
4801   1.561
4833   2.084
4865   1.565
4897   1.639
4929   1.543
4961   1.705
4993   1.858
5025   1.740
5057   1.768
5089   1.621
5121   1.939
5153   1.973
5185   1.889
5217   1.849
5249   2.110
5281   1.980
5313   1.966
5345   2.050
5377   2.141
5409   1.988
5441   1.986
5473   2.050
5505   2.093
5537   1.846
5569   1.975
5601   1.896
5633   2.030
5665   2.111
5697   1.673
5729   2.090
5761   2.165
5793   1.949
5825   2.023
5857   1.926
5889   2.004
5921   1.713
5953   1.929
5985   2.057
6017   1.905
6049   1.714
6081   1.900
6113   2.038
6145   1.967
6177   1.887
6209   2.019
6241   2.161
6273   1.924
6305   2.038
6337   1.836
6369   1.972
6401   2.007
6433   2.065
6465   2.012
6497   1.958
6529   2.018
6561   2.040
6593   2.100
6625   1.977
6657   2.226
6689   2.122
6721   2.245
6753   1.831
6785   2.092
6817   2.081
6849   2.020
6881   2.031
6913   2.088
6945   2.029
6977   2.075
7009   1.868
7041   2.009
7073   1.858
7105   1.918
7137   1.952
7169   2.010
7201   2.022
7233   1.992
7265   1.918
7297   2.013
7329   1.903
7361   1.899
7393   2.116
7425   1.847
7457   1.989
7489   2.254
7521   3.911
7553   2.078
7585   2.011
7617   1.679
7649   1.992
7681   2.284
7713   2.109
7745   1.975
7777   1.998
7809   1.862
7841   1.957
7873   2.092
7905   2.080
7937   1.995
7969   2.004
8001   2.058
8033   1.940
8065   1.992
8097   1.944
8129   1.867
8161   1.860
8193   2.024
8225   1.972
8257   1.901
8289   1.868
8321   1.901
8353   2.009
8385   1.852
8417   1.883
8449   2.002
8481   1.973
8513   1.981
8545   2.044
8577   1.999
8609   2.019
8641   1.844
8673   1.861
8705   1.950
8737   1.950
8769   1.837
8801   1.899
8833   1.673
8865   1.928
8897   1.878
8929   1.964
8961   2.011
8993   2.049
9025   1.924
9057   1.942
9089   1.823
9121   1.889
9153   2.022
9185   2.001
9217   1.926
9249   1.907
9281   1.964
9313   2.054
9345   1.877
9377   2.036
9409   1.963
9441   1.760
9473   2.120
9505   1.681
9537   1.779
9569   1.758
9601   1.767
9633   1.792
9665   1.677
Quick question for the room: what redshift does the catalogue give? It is 0.144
